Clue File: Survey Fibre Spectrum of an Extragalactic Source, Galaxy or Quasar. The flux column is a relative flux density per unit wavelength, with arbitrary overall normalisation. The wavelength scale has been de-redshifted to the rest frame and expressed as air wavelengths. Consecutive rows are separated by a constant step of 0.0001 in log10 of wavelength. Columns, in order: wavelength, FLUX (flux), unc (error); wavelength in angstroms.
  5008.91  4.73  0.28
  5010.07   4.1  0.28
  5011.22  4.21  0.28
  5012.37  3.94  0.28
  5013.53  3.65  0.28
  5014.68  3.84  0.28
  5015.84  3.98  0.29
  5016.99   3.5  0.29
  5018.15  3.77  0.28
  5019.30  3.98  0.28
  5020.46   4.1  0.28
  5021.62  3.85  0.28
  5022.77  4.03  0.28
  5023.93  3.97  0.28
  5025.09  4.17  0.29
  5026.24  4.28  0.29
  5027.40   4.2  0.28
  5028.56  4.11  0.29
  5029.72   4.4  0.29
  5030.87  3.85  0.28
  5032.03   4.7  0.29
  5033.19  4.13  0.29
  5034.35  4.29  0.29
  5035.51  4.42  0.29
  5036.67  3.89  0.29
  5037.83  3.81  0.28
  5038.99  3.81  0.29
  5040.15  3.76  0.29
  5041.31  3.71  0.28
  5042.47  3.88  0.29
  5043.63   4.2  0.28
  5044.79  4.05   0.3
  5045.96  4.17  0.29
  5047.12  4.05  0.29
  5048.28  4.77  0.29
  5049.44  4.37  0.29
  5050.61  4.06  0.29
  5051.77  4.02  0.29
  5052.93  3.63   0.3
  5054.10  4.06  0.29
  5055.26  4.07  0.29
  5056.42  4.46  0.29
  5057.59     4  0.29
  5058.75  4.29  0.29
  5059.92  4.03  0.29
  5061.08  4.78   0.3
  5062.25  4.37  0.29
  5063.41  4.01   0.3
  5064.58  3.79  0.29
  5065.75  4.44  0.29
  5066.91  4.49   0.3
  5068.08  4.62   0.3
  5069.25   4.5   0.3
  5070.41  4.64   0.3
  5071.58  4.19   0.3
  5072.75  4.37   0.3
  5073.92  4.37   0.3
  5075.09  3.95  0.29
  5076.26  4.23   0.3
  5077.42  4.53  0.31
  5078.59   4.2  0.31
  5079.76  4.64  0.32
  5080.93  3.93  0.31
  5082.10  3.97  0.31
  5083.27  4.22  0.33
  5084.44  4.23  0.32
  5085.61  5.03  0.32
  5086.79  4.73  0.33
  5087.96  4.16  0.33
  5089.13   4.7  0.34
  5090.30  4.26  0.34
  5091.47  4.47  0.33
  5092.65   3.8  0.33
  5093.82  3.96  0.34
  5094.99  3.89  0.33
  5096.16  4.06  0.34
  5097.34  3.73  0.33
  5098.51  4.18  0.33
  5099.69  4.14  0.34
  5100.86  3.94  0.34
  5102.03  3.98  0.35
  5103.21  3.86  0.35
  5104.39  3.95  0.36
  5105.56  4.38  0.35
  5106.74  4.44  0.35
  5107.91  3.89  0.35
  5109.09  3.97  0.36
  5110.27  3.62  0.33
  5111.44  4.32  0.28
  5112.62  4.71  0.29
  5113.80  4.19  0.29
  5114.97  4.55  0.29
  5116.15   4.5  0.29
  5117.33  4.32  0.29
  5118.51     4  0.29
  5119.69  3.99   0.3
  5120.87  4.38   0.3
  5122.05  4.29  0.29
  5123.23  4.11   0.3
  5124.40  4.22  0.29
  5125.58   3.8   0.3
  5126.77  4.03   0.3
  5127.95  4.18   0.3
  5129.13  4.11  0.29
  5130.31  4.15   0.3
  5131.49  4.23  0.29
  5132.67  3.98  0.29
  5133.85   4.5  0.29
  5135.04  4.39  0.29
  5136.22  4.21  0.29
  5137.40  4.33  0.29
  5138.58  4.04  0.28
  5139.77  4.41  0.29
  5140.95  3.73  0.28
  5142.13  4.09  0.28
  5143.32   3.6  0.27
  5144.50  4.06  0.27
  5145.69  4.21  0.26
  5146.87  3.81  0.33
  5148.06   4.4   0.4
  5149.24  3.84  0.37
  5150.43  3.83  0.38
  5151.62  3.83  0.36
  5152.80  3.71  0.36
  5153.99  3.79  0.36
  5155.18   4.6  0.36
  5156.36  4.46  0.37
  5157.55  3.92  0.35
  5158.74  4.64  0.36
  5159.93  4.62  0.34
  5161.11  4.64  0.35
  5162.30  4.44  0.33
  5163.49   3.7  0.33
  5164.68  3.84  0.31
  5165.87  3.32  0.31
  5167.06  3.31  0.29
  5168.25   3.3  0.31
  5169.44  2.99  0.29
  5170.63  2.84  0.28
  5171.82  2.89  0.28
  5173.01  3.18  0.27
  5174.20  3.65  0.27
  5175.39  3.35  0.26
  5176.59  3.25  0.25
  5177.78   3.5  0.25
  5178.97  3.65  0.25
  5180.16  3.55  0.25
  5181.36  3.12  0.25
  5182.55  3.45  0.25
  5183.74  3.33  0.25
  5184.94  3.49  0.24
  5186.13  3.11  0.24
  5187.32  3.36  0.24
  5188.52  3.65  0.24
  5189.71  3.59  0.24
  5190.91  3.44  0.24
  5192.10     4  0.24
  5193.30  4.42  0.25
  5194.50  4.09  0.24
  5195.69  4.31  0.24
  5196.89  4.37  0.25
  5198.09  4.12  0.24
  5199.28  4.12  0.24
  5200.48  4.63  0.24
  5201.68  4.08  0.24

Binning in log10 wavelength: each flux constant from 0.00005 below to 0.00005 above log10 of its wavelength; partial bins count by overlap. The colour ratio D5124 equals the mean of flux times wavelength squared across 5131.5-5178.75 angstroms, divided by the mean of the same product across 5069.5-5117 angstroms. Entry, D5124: 0.94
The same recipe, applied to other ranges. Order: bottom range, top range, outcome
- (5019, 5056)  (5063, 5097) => 1.07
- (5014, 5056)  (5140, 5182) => 0.98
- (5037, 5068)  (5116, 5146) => 1.04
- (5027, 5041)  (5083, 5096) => 1.07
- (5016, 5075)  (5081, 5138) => 1.04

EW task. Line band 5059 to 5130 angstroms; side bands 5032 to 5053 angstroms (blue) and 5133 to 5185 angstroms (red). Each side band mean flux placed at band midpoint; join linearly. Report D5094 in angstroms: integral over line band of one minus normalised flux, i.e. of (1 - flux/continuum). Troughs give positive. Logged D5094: -4.6 angstroms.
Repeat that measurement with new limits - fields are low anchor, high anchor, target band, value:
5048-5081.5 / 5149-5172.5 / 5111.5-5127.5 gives -0.90 angstroms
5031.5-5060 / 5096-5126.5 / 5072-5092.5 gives -1.08 angstroms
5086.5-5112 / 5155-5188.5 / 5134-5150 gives -1.17 angstroms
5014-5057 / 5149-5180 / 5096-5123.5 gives -1.97 angstroms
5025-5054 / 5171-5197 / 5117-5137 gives -2.09 angstroms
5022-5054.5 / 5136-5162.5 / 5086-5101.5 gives -0.18 angstroms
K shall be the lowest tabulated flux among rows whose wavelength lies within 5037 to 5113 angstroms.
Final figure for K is 3.62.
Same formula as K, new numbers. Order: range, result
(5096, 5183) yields 2.84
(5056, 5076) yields 3.79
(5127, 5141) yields 3.73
